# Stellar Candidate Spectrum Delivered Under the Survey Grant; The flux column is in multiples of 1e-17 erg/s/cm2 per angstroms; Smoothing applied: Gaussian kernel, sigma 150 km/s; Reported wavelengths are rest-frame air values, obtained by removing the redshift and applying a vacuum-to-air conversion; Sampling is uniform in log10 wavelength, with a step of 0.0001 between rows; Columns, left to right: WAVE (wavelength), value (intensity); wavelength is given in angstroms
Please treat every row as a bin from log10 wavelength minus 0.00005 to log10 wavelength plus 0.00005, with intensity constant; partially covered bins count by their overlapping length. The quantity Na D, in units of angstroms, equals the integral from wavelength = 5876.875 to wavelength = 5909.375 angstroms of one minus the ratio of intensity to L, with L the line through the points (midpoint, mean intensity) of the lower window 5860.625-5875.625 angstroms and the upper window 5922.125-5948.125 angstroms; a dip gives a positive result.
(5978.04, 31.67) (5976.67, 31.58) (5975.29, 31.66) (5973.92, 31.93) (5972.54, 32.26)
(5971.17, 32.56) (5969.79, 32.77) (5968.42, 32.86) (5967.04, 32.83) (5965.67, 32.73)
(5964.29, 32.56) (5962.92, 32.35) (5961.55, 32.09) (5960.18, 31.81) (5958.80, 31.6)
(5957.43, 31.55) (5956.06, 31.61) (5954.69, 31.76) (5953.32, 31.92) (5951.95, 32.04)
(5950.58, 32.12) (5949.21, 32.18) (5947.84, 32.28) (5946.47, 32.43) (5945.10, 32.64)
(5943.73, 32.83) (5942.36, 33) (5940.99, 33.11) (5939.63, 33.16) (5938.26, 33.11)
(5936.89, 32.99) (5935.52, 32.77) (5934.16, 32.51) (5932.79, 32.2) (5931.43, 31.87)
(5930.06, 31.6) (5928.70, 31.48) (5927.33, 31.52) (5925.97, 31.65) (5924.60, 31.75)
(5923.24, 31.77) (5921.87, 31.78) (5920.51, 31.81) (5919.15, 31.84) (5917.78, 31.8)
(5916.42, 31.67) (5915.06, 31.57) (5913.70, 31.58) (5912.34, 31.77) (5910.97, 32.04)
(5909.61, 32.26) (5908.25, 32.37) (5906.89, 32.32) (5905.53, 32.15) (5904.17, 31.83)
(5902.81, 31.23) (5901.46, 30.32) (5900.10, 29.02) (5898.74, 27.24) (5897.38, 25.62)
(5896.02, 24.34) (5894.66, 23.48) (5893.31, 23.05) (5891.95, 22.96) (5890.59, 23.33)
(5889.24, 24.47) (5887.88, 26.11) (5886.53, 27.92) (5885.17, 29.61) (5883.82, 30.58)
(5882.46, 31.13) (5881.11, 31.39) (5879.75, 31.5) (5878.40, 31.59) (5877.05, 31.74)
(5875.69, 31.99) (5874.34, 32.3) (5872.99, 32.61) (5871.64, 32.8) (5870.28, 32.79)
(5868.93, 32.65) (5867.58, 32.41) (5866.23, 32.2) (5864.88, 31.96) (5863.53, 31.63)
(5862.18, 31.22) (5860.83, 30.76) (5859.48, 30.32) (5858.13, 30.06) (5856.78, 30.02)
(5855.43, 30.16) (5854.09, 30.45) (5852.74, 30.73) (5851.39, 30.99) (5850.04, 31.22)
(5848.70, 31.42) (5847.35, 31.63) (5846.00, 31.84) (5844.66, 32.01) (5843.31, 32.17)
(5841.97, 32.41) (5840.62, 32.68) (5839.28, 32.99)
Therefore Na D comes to 3.7 angstroms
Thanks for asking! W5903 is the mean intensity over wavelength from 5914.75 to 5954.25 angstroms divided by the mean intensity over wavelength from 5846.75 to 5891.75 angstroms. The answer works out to 1.05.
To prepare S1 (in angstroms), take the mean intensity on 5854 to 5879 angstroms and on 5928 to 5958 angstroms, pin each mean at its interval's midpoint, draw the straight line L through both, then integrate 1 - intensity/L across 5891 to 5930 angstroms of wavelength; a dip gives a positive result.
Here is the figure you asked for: 2.4 angstroms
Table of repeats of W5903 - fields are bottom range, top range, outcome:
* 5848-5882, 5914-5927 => 1.01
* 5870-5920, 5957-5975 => 1.08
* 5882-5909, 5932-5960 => 1.16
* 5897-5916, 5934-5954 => 1.06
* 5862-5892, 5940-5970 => 1.06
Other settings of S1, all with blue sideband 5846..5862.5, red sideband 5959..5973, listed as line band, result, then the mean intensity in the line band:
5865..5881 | -0.59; 32.2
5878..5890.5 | 0.88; 29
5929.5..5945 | -0.31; 32.7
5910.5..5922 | -0.02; 31.8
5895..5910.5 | 0.85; 29.8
